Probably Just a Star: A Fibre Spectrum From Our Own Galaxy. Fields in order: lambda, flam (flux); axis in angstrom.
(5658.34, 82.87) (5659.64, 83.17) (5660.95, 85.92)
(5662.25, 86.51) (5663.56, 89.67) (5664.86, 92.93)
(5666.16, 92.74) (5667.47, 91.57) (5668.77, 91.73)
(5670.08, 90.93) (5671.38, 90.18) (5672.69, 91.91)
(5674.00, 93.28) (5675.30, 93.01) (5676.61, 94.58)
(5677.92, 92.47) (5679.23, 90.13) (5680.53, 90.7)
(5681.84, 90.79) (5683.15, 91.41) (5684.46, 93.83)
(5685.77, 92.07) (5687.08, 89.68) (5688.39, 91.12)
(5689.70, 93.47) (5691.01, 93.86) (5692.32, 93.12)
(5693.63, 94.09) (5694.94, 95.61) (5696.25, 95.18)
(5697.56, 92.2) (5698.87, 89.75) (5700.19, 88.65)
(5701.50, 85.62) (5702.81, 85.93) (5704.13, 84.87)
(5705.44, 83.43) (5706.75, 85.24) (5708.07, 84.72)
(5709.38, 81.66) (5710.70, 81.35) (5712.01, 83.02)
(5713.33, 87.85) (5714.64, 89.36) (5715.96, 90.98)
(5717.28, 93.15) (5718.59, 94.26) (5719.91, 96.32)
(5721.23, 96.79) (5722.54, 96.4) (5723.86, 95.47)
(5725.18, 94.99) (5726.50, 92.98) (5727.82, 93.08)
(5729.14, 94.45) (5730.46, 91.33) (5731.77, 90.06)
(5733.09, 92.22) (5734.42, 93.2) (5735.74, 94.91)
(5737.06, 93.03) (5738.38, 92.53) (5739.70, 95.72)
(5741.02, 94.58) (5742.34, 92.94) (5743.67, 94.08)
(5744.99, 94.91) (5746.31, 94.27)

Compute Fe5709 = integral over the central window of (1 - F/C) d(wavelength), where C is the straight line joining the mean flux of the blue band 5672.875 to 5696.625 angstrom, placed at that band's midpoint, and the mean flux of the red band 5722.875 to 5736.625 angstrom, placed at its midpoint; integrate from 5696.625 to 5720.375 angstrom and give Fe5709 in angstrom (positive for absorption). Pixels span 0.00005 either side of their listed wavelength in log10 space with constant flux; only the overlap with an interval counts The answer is 1.3 angstrom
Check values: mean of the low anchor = 92.6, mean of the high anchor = 93.3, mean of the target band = 87.7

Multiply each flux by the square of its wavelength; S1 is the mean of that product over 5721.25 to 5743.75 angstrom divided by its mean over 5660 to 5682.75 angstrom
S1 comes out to 1.05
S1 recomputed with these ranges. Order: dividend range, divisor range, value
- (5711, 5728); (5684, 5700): 1.01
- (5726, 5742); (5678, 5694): 1.03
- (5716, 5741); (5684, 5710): 1.06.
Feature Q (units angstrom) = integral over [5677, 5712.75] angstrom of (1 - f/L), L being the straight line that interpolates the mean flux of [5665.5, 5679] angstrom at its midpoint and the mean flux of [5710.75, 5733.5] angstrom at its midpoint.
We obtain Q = 1.1 angstrom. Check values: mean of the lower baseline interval 92.2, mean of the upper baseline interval 92.3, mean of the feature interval 89.4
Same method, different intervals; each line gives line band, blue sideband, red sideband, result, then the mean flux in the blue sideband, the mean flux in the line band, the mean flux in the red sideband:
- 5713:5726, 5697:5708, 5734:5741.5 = -0.5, 86.8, 93.7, 94.1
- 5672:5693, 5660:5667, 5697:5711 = -1.1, 89.3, 92.2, 85.8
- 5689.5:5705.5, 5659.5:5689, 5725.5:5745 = 0.2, 91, 90.6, 93.3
